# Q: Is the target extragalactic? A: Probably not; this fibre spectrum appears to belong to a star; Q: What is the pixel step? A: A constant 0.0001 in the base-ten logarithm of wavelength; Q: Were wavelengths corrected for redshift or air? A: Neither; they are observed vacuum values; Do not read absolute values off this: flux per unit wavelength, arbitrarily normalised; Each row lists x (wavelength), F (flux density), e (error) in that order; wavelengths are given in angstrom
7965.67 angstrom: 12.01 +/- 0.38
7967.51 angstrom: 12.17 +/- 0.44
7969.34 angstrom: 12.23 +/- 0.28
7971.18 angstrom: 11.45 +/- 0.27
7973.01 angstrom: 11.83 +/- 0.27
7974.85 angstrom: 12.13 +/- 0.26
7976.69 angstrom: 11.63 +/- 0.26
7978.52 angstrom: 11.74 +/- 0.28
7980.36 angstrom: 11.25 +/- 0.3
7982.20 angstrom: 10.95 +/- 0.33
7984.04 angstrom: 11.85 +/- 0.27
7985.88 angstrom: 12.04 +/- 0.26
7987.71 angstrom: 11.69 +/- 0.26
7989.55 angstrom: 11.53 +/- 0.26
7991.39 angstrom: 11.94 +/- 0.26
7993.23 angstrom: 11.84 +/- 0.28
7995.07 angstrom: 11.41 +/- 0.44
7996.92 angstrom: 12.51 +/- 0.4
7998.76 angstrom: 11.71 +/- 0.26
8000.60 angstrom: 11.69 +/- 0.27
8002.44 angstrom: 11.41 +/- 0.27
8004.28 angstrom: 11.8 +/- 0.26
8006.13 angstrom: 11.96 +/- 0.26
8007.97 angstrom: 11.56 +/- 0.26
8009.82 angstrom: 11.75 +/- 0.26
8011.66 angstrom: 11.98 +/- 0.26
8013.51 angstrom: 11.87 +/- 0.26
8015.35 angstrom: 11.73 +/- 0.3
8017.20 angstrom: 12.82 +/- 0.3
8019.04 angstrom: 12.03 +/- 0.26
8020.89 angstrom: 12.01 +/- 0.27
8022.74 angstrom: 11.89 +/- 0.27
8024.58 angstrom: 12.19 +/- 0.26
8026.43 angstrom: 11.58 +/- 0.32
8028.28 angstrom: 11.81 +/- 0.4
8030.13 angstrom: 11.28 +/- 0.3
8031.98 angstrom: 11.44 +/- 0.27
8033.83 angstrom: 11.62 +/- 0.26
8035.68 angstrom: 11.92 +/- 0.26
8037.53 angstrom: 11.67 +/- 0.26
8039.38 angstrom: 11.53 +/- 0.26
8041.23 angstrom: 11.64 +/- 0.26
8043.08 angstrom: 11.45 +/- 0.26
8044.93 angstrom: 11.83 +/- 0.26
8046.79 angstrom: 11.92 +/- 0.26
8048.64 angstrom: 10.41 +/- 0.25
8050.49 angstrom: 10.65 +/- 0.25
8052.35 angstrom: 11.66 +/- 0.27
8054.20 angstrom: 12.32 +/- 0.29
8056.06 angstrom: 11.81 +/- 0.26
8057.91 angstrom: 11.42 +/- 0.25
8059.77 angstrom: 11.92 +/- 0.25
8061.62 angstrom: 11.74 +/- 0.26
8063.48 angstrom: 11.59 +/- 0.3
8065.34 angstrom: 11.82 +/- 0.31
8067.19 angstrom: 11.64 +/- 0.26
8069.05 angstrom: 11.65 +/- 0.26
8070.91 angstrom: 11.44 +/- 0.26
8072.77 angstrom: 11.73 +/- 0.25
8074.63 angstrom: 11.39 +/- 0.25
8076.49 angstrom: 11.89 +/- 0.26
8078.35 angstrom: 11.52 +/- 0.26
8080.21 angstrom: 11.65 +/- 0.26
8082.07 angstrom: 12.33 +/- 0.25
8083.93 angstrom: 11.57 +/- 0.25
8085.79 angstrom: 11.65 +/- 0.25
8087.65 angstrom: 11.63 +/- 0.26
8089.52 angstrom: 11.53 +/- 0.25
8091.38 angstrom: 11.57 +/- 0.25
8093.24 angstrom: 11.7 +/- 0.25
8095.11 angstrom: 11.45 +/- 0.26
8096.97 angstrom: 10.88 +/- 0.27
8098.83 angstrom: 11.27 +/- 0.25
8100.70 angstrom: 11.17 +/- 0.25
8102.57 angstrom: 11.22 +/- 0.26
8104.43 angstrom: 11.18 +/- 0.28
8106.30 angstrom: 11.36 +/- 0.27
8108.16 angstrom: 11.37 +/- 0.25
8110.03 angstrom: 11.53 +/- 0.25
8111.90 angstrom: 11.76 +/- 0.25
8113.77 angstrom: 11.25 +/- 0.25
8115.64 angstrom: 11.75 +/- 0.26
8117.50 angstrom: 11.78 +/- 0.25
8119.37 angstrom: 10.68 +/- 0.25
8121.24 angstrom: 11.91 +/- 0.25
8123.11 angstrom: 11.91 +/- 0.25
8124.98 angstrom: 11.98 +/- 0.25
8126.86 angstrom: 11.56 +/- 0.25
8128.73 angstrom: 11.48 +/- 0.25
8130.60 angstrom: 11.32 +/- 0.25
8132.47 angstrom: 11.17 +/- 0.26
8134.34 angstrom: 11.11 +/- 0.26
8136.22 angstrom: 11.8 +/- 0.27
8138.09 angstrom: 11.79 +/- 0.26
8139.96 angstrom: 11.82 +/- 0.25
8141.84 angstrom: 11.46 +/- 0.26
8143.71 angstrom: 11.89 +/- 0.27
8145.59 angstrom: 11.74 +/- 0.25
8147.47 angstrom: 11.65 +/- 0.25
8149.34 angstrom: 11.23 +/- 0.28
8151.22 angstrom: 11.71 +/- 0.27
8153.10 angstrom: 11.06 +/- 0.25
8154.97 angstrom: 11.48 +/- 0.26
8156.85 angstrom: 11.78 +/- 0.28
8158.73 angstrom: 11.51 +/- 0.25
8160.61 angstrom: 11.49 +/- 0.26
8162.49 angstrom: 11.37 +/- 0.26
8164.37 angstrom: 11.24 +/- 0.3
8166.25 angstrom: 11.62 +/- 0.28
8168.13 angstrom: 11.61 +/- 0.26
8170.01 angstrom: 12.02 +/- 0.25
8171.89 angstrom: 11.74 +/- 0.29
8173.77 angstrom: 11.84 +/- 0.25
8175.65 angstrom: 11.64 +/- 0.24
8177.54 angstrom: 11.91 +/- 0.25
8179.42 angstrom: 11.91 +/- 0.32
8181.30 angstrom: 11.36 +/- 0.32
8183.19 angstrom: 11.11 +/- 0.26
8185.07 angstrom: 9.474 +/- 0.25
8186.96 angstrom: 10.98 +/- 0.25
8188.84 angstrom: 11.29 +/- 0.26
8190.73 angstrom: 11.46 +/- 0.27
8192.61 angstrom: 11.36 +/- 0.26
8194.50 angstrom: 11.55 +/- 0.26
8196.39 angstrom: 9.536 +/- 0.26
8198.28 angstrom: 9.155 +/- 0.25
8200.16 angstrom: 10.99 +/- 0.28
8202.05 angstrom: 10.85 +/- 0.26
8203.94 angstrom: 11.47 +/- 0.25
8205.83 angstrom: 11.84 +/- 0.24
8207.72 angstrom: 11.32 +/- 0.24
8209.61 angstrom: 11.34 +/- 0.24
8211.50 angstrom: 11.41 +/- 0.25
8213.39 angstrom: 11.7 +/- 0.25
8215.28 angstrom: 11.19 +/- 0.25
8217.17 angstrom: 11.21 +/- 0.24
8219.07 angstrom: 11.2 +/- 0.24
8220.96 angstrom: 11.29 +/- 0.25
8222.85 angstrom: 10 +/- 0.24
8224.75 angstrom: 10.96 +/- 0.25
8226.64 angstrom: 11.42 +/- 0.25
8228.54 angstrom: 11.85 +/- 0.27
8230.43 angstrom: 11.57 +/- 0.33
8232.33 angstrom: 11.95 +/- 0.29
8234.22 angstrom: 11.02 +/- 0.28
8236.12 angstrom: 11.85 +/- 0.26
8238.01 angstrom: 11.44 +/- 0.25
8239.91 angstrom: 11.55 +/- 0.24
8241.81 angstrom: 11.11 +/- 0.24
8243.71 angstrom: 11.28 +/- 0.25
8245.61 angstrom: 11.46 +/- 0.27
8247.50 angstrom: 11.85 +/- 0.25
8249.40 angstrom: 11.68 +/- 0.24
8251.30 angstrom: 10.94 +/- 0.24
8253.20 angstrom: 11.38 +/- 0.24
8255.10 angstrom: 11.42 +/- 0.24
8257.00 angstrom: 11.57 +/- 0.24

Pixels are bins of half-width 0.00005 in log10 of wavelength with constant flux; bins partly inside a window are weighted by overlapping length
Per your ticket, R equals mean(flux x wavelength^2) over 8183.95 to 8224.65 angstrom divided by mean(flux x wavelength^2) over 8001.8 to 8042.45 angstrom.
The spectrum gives 1.0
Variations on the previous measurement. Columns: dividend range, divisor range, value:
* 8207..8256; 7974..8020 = 1.02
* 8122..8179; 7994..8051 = 1.02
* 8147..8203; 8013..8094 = 0.99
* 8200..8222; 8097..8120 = 1.02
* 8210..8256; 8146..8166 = 1.01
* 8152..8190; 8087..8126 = 1.01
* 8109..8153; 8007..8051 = 1.01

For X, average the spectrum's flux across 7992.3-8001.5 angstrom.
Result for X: 11.8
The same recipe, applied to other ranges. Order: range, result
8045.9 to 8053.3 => 11.2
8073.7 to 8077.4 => 11.6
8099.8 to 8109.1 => 11.3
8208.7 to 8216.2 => 11.4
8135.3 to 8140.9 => 11.8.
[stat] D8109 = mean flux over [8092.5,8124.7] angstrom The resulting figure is 11.4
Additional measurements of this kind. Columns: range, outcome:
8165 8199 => 11.2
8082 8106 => 11.4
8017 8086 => 11.7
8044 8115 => 11.5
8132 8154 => 11.5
